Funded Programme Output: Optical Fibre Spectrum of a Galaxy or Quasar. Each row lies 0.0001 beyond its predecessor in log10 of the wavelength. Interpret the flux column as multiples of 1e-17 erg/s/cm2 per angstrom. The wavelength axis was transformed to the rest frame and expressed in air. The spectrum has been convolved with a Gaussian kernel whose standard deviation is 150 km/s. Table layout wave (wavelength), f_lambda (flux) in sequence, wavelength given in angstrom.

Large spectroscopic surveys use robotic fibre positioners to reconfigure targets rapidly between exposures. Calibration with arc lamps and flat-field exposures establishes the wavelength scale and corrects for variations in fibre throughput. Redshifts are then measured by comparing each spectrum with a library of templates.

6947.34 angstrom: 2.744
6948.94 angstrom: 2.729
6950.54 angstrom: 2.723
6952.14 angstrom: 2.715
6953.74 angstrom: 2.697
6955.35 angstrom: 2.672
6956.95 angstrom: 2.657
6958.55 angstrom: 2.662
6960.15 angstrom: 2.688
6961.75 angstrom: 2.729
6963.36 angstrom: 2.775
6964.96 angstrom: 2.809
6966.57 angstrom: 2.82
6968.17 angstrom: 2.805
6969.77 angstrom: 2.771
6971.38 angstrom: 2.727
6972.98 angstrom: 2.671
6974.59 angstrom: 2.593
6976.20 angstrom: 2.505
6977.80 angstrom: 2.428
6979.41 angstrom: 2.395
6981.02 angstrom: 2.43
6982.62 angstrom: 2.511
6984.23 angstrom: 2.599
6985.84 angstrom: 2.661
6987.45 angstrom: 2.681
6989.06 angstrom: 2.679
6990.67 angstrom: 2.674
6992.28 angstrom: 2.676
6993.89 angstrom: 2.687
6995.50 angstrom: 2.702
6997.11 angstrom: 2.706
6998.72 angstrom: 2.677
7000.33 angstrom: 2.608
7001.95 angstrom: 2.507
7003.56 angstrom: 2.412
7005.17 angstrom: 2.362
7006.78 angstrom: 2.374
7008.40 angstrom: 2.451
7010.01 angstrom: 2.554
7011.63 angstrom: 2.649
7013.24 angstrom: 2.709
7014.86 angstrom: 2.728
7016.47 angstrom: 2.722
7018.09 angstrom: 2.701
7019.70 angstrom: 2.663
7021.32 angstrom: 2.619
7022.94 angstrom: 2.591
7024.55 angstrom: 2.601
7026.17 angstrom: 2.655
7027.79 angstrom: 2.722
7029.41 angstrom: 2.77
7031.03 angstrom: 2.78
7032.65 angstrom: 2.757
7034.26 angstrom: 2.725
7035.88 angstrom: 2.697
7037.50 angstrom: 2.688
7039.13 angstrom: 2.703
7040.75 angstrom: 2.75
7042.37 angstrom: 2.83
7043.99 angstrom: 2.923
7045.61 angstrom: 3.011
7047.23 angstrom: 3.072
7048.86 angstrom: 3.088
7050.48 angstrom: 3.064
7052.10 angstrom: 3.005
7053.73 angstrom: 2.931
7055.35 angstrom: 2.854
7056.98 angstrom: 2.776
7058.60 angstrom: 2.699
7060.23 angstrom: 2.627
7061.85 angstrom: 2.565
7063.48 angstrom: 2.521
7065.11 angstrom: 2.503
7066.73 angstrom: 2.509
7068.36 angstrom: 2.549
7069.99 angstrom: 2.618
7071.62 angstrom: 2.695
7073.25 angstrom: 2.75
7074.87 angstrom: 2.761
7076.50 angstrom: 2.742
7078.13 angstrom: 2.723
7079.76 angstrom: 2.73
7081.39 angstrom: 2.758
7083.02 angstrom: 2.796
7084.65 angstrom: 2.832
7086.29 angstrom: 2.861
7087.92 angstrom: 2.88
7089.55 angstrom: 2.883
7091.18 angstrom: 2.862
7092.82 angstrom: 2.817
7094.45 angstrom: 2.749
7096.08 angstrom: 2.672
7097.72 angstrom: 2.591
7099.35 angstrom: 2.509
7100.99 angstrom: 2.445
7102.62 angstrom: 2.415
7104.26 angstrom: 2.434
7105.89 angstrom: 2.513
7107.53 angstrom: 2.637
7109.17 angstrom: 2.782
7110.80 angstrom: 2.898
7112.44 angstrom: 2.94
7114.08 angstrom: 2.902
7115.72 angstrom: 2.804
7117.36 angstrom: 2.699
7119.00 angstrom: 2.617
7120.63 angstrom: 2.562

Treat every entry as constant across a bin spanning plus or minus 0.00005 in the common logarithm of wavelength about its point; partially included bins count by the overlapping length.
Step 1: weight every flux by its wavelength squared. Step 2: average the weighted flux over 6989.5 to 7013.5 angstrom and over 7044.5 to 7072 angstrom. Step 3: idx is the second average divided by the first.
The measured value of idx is 1.09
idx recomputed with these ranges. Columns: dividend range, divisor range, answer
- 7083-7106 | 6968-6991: 1.07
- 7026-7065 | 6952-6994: 1.08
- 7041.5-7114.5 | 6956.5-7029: 1.07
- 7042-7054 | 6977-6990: 1.20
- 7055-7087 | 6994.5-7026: 1.05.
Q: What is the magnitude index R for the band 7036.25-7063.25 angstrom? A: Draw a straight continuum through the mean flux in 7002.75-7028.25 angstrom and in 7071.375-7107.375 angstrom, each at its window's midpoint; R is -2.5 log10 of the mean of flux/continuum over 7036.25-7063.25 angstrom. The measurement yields -0.078 mag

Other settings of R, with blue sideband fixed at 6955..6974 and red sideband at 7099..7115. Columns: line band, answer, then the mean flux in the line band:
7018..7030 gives 0.02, 2.66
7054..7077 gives 0.01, 2.66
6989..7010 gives 0.06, 2.57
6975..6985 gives 0.10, 2.48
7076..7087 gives -0.04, 2.78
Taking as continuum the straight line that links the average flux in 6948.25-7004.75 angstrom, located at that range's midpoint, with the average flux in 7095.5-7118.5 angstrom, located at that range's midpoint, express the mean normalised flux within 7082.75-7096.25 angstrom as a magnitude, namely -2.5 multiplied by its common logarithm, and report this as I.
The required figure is -0.07 mag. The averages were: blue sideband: 2.65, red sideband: 2.66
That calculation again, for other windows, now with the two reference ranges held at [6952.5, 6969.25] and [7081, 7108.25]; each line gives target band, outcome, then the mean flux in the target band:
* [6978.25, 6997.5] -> 0.045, 2.61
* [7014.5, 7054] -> -0.034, 2.79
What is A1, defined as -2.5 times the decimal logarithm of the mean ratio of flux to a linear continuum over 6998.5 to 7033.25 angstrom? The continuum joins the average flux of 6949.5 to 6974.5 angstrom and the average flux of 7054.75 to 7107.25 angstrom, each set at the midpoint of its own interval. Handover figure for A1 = 0.03 mag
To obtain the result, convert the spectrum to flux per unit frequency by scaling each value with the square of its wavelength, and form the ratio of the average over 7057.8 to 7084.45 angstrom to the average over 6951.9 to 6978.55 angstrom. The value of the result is 1.02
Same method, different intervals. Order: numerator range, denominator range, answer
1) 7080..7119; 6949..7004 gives 1.06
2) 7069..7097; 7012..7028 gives 1.06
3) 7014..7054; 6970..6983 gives 1.12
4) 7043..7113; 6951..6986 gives 1.07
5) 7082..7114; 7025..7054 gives 0.97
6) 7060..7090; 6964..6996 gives 1.05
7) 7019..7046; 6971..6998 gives 1.06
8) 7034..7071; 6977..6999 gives 1.08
